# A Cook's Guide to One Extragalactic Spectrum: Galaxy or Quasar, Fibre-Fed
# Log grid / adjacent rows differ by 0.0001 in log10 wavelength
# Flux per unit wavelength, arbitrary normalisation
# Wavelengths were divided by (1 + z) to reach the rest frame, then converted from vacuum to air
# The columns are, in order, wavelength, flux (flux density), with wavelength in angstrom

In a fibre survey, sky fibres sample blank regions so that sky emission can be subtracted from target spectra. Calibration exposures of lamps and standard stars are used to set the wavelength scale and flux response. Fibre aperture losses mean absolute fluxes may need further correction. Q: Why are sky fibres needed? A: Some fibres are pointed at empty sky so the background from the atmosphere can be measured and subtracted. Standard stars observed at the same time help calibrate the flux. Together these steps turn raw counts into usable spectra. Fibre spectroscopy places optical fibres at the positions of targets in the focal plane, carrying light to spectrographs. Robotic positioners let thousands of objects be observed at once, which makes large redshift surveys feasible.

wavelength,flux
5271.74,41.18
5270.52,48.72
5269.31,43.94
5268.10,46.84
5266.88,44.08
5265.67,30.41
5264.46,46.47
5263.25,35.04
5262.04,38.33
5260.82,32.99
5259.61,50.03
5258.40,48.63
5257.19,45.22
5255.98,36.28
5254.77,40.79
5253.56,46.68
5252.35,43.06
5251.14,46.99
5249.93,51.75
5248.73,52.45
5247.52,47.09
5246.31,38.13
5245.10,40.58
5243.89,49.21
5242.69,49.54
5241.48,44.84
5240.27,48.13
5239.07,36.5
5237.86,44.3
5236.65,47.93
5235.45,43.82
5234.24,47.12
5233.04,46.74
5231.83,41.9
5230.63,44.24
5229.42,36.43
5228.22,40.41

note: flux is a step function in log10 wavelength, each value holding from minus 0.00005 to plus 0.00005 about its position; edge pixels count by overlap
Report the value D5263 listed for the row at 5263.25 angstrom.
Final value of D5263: 35.04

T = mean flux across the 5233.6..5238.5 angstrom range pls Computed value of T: 45.7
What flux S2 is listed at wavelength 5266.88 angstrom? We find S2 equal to 44.08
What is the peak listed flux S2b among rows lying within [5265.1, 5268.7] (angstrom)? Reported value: 46.84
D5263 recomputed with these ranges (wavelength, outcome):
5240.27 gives 48.13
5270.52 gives 48.72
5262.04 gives 38.33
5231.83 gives 41.9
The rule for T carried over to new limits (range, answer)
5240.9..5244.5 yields 47.9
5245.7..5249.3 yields 45.8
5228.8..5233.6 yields 42.3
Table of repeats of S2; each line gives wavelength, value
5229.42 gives 36.43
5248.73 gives 52.45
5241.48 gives 44.84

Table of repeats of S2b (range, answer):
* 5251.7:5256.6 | 46.68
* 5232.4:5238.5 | 47.93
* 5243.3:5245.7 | 49.21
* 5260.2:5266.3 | 46.47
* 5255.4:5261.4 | 50.03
